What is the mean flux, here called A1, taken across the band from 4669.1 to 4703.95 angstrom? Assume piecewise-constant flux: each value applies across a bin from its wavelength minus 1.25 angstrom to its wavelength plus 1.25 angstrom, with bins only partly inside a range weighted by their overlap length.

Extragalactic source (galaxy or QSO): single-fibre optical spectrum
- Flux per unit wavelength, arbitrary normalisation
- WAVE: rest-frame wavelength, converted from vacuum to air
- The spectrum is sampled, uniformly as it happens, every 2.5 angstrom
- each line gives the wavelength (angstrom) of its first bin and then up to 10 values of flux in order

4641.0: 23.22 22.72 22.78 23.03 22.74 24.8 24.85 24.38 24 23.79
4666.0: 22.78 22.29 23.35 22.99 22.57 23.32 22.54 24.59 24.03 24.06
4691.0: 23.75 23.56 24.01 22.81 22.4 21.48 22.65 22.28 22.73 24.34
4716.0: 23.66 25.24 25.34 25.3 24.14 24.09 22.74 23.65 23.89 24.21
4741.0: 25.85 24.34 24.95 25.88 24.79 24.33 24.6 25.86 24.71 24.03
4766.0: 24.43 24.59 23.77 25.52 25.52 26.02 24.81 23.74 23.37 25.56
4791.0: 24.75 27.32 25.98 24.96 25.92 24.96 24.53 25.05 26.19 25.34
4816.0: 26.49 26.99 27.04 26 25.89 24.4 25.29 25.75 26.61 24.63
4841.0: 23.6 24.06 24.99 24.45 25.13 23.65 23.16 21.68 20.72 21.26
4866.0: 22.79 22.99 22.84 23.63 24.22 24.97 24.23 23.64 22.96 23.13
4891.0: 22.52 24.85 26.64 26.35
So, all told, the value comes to 23.3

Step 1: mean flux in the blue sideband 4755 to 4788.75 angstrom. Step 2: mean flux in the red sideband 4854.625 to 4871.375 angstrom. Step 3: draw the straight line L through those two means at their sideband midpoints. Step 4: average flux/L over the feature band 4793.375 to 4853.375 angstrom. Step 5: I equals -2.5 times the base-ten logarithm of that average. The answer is -0.09 mag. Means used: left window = 24.7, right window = 22.2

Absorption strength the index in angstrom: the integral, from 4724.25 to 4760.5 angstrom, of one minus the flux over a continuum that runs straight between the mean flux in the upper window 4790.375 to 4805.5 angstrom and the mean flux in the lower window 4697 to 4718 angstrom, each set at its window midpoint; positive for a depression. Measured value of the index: -0.9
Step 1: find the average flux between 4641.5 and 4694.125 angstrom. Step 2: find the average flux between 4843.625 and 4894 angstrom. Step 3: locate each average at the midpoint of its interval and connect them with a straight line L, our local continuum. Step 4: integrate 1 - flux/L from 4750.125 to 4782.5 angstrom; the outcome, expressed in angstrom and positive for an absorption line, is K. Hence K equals -1.9 angstrom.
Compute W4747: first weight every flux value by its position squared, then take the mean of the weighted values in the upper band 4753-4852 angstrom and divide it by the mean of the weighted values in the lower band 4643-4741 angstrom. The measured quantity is 1.12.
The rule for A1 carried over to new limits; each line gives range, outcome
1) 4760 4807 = 25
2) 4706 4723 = 23.9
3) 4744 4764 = 24.9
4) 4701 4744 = 23.8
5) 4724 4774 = 24.5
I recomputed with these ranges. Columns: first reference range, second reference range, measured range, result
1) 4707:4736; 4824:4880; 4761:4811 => -0.05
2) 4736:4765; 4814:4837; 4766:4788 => 0.02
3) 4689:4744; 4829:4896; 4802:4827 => -0.09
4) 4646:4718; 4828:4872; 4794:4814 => -0.08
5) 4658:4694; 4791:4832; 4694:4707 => 0.05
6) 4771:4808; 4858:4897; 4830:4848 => -0.04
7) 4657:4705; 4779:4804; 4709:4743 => -0.01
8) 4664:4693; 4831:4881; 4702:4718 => 0.02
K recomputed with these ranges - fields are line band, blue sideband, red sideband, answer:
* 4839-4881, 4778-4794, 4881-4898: 1.5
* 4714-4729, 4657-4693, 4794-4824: -0.2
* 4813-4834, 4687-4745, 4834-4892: -2.0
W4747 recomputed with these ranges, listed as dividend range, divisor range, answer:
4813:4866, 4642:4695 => 1.12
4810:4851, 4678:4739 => 1.13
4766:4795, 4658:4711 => 1.12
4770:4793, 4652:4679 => 1.11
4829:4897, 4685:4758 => 1.05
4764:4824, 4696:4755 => 1.09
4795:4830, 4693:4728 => 1.14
